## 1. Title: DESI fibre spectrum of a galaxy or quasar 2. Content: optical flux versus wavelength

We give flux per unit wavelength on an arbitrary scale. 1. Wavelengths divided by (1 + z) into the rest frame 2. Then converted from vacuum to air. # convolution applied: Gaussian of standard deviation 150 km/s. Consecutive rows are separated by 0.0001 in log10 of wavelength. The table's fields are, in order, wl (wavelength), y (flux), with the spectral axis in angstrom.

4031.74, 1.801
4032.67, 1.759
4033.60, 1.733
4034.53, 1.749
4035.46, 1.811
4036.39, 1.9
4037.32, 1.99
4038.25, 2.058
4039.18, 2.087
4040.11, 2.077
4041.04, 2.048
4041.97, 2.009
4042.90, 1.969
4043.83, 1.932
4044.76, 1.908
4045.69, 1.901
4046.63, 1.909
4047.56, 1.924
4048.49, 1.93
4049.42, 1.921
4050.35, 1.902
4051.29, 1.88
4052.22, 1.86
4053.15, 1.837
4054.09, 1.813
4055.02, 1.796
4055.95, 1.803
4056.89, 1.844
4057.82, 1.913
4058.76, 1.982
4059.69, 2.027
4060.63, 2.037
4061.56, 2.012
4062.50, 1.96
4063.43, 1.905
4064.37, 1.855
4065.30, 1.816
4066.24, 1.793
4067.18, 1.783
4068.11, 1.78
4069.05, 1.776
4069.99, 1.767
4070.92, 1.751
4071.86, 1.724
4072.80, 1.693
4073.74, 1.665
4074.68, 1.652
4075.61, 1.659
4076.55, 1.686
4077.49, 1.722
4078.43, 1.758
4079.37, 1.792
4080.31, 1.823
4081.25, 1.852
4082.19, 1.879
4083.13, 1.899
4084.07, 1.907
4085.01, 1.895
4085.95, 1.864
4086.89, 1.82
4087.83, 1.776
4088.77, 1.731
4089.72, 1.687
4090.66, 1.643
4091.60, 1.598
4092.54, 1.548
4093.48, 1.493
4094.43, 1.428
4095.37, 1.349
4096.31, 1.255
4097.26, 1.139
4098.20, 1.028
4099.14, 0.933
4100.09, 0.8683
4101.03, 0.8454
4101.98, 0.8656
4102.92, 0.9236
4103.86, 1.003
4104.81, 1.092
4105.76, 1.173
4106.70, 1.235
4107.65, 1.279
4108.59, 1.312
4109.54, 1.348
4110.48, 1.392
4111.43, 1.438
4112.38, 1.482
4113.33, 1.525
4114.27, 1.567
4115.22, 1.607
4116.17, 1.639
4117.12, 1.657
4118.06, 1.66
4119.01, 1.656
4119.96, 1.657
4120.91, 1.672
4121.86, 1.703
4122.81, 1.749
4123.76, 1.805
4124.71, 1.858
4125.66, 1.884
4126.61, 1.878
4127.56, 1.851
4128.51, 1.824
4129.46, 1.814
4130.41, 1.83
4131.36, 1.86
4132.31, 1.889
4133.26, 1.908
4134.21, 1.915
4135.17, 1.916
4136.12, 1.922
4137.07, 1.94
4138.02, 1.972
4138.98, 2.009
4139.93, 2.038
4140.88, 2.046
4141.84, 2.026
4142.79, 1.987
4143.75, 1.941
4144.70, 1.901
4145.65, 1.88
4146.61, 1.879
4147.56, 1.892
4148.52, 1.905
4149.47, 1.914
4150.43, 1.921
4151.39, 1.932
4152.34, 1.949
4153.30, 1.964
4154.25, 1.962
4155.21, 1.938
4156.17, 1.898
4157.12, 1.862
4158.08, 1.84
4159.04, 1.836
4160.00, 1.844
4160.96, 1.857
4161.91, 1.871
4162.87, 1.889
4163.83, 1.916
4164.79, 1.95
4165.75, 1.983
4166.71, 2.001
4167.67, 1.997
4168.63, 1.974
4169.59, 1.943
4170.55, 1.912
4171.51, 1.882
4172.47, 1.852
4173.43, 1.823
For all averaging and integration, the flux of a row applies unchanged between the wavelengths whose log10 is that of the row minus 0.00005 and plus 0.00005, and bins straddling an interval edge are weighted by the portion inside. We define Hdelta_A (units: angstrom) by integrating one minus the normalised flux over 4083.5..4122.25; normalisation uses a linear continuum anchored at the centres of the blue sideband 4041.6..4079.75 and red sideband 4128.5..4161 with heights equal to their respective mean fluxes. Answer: 9.2 angstrom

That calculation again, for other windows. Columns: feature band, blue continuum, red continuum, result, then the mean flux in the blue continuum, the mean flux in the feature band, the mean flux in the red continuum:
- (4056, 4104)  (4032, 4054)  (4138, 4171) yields 7.0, 1.91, 1.64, 1.93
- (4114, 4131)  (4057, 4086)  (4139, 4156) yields 1.5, 1.83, 1.74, 1.95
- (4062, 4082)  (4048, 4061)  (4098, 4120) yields -0.9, 1.89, 1.77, 1.3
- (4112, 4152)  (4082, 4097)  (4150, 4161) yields -0.3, 1.66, 1.83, 1.9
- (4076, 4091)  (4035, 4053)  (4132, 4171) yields 1.1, 1.95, 1.8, 1.93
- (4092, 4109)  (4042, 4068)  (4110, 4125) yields 5.5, 1.9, 1.16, 1.63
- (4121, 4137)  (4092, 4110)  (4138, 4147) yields -1.4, 1.17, 1.85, 1.97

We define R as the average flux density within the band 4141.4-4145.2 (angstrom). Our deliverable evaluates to 1.97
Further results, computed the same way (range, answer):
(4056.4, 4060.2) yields 1.94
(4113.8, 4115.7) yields 1.59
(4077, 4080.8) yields 1.77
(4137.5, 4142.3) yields 2.02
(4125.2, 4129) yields 1.86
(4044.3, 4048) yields 1.91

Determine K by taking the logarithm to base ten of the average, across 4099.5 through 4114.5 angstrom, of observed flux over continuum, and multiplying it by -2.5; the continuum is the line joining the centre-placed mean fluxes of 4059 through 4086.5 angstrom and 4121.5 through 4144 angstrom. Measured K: 0.48 mag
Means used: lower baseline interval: 1.82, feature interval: 1.2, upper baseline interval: 1.9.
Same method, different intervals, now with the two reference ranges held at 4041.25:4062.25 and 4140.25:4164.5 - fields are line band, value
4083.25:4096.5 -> 0.16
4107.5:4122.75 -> 0.23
